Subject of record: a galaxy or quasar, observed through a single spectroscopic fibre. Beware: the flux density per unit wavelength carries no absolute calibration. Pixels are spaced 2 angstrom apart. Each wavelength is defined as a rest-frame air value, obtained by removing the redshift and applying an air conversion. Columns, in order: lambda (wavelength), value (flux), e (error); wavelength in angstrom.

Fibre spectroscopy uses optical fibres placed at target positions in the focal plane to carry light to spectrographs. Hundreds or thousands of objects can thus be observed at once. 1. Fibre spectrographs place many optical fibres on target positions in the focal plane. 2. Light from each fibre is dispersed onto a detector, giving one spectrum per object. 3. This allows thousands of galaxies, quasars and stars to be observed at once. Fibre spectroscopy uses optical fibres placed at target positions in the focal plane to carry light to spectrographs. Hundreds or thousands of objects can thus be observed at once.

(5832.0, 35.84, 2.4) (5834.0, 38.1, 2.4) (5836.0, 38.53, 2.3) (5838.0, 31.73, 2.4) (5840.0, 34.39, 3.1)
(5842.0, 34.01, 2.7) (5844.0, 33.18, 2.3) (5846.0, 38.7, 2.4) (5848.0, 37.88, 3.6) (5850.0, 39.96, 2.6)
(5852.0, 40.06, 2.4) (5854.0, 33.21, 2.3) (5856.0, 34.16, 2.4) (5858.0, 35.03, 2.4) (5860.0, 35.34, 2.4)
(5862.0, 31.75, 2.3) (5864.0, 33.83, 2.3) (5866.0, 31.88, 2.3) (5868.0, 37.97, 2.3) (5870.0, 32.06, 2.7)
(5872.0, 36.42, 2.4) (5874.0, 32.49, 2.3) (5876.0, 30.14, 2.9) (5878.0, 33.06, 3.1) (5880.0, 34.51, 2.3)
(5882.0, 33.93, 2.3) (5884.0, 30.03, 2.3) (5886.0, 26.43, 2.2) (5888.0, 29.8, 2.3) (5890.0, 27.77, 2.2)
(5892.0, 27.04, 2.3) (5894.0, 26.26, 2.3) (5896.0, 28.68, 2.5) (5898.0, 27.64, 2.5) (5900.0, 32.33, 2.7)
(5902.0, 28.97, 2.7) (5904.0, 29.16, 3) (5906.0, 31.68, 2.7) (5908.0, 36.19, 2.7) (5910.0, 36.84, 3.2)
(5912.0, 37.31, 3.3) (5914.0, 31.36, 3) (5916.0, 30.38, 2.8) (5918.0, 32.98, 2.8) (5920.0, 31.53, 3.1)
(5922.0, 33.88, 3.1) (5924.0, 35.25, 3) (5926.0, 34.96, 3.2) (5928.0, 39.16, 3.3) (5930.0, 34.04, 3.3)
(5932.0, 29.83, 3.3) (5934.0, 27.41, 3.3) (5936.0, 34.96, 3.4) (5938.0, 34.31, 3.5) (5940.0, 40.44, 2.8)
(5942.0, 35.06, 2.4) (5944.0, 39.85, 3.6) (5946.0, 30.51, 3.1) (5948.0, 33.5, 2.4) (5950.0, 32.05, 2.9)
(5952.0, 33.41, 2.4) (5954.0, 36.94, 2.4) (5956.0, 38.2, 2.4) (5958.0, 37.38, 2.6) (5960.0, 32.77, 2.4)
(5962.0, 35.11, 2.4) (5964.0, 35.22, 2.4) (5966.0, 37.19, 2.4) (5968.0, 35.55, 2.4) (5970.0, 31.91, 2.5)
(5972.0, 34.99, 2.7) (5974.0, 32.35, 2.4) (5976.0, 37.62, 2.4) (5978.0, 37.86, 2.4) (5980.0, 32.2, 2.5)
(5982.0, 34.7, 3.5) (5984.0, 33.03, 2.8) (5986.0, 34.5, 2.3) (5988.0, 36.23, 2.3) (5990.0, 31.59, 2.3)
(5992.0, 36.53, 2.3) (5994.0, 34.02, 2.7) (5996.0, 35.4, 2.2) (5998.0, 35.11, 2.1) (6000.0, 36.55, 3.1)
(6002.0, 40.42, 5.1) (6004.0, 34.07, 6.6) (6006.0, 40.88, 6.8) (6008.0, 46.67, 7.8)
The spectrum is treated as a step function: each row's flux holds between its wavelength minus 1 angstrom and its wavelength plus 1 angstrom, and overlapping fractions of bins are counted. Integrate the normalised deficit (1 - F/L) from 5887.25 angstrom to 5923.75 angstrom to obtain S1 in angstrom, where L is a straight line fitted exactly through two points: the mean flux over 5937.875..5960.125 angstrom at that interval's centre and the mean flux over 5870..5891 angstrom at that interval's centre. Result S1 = 2.0 angstrom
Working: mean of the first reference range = 31.5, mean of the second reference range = 35.5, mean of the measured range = 31.2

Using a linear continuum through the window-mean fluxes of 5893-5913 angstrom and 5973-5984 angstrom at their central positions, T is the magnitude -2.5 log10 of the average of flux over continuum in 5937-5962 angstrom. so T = -0.06 mag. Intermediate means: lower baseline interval 31.5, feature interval 35.4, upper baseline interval 34.8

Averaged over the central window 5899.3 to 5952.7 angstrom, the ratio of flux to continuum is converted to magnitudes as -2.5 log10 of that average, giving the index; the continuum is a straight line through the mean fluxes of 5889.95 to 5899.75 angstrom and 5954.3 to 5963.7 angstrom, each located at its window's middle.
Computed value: -0.06 mag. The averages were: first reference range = 27.8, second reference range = 35.9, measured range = 33.6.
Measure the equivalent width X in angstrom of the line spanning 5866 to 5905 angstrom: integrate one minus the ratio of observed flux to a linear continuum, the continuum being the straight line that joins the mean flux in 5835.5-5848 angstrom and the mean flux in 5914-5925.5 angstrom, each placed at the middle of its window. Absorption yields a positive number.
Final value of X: 3.5 angstrom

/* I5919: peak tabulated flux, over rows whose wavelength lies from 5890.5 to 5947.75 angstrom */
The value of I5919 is 40.44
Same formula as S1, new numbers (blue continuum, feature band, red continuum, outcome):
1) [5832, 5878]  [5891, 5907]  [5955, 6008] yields 2.8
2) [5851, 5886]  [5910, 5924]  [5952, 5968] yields 0.6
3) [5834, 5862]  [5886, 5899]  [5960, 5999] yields 2.8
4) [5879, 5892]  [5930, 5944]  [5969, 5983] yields -0.6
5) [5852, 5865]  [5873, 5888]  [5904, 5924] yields 1.1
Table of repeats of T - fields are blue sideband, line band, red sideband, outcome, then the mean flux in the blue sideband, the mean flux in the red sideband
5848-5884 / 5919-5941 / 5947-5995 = 0.02 mag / 34.4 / 34.8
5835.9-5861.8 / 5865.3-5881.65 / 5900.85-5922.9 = 0.03 mag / 35.6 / 32.7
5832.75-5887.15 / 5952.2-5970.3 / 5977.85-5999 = -0.04 mag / 34.4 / 34.5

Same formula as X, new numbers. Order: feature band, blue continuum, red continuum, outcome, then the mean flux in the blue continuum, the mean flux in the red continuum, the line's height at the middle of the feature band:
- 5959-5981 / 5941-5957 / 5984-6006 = 0.3 angstrom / 34.9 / 35.6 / 35.2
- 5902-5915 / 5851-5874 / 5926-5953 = 0.4 angstrom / 34.6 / 34.2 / 34.4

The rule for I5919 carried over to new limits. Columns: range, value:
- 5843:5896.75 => 40.06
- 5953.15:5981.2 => 38.2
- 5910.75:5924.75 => 37.31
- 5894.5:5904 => 32.33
